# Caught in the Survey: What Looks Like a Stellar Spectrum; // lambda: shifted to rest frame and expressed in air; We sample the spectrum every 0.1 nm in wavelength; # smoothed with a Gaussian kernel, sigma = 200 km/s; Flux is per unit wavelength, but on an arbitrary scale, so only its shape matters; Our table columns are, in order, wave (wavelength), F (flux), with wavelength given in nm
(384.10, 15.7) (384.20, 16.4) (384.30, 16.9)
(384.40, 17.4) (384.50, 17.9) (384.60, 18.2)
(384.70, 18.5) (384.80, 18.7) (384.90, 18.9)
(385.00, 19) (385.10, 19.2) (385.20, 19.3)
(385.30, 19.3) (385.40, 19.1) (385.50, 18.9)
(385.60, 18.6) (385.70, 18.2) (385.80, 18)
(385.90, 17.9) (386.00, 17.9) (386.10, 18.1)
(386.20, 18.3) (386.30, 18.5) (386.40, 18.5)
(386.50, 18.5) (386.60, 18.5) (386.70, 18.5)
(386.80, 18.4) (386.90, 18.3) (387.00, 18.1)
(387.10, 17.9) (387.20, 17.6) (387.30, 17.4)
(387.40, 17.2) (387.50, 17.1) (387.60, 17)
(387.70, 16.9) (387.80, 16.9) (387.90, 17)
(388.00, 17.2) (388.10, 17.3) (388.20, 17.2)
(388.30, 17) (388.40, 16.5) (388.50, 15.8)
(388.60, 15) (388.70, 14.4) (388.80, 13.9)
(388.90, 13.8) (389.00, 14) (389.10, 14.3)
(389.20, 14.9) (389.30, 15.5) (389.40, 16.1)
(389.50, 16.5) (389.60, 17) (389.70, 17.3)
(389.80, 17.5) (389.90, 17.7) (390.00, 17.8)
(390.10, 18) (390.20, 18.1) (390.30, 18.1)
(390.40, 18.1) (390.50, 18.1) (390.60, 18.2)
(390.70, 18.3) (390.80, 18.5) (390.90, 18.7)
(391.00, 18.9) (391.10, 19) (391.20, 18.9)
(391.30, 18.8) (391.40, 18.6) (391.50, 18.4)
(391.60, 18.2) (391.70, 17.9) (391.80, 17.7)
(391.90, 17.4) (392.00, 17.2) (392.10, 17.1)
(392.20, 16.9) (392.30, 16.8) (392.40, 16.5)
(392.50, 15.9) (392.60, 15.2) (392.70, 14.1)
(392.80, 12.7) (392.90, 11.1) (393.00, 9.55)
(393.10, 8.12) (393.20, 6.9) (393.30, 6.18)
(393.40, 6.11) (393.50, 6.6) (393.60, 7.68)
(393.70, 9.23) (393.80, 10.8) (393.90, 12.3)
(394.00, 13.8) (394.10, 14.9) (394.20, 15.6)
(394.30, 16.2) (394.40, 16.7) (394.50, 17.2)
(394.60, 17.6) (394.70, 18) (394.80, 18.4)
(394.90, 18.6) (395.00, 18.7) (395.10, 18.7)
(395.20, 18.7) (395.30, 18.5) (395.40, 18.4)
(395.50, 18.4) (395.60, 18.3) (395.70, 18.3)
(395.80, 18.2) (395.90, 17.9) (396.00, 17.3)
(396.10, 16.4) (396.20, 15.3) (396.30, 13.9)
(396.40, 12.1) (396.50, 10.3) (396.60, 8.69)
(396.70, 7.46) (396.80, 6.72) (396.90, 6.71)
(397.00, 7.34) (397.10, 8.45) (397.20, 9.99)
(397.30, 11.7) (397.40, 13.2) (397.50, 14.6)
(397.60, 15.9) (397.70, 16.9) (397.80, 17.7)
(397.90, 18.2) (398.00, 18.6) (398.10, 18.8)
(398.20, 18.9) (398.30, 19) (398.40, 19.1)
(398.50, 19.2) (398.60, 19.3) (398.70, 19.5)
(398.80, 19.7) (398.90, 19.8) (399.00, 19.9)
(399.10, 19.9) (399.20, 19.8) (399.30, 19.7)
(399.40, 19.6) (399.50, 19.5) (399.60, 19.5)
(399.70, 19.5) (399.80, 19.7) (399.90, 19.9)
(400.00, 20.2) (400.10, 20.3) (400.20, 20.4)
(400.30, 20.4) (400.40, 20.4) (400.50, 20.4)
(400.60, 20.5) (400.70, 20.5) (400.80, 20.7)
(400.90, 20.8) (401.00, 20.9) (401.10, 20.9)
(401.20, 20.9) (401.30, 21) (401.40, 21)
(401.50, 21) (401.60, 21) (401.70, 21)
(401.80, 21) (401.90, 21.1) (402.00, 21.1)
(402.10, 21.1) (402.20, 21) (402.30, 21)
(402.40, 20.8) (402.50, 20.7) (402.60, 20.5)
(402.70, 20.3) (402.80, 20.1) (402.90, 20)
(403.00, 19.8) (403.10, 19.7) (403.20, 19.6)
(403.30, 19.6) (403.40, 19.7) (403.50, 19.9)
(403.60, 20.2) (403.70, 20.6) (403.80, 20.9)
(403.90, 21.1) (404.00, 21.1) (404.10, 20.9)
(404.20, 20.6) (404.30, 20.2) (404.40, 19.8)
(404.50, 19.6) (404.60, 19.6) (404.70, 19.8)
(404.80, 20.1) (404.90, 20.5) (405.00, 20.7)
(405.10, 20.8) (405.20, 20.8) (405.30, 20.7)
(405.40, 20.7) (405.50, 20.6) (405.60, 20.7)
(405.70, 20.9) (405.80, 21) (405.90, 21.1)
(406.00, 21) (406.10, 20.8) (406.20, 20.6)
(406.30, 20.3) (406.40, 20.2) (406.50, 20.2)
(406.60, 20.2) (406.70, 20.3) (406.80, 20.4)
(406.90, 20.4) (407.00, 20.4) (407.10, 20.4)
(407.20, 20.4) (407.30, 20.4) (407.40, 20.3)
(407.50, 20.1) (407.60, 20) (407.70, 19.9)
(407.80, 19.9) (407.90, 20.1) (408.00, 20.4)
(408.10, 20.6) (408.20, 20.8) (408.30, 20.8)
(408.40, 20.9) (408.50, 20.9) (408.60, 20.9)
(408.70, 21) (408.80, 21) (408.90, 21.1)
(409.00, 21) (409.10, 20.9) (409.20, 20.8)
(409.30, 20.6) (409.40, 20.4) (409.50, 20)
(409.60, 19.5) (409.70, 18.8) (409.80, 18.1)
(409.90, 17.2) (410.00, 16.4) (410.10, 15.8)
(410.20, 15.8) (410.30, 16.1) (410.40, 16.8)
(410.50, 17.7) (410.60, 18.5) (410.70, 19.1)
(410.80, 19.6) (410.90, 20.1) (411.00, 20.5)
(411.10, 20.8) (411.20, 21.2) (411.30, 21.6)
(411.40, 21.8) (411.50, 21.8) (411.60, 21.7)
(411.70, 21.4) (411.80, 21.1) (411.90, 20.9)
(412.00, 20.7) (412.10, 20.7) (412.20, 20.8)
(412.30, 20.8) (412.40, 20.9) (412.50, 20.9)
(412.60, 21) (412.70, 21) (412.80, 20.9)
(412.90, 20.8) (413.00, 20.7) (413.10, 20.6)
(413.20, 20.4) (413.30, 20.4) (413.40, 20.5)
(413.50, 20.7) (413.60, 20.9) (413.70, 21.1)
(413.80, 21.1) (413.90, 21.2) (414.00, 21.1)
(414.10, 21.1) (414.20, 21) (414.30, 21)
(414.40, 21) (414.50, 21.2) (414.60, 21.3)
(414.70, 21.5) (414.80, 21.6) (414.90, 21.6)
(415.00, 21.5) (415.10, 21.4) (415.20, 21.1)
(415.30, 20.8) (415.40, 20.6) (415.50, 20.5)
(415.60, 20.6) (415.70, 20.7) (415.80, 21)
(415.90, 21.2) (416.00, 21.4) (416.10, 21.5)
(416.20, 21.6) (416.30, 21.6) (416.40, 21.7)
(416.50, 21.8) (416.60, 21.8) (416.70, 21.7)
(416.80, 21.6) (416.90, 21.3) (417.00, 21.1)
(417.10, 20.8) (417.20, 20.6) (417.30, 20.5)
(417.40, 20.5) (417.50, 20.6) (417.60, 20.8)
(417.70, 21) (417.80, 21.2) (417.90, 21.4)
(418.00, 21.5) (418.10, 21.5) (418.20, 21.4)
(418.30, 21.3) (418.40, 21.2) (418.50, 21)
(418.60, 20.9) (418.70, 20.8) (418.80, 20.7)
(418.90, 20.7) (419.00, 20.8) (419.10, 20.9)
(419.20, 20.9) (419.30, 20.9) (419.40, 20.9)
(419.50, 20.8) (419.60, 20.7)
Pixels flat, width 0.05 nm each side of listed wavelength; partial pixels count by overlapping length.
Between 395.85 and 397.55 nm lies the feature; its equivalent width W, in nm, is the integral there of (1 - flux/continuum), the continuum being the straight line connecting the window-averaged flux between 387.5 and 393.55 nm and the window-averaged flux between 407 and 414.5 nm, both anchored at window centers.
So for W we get 0.546 nm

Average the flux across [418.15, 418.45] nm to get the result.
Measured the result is 21.3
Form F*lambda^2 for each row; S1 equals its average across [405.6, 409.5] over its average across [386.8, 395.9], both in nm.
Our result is 1.39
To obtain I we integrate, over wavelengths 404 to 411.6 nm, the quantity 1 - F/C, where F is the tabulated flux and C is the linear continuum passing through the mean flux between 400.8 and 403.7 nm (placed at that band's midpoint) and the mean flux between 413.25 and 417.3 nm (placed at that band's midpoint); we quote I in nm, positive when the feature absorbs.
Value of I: 0.266 nm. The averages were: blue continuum 20.6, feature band 20.1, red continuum 21.1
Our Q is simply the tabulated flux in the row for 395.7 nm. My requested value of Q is 18.3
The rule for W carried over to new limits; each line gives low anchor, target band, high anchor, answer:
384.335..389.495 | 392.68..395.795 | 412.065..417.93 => 0.72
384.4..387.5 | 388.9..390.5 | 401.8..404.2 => 0.18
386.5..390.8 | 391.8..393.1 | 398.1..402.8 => 0.23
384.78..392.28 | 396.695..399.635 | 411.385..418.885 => 0.40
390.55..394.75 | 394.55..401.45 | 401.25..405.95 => 0.09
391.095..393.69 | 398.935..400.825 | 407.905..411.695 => -0.40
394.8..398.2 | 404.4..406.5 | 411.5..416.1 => -0.28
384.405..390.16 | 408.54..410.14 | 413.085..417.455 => 0.05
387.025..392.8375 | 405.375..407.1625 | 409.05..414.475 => -0.11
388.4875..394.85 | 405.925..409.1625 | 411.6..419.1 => -0.23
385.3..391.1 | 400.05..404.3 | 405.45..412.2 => -0.30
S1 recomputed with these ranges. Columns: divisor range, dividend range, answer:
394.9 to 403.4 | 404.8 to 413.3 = 1.17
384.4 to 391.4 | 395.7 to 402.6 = 1.08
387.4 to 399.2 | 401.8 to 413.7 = 1.39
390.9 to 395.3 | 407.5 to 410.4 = 1.41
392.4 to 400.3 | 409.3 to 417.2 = 1.44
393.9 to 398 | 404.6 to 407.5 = 1.44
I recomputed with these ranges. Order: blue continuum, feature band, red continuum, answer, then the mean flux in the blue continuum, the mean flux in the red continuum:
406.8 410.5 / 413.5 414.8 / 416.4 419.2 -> -0.04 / 19.7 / 21.1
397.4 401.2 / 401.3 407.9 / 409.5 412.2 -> -0.37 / 19.4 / 19.4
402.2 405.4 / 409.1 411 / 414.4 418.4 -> 0.20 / 20.3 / 21.2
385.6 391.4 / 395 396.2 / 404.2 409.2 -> 0.04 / 17.3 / 20.5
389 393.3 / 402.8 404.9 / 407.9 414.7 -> -0.15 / 16.3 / 20.3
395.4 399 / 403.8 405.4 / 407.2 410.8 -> -0.22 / 15.3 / 19.5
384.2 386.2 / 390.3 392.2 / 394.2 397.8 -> -0.20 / 18.4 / 14.9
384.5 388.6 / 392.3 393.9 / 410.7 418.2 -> 0.68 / 17.9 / 21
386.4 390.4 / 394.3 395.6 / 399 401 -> 0.04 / 16.9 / 20.1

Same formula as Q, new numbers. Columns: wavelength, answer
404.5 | 19.6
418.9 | 20.7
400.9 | 20.8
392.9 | 11.1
